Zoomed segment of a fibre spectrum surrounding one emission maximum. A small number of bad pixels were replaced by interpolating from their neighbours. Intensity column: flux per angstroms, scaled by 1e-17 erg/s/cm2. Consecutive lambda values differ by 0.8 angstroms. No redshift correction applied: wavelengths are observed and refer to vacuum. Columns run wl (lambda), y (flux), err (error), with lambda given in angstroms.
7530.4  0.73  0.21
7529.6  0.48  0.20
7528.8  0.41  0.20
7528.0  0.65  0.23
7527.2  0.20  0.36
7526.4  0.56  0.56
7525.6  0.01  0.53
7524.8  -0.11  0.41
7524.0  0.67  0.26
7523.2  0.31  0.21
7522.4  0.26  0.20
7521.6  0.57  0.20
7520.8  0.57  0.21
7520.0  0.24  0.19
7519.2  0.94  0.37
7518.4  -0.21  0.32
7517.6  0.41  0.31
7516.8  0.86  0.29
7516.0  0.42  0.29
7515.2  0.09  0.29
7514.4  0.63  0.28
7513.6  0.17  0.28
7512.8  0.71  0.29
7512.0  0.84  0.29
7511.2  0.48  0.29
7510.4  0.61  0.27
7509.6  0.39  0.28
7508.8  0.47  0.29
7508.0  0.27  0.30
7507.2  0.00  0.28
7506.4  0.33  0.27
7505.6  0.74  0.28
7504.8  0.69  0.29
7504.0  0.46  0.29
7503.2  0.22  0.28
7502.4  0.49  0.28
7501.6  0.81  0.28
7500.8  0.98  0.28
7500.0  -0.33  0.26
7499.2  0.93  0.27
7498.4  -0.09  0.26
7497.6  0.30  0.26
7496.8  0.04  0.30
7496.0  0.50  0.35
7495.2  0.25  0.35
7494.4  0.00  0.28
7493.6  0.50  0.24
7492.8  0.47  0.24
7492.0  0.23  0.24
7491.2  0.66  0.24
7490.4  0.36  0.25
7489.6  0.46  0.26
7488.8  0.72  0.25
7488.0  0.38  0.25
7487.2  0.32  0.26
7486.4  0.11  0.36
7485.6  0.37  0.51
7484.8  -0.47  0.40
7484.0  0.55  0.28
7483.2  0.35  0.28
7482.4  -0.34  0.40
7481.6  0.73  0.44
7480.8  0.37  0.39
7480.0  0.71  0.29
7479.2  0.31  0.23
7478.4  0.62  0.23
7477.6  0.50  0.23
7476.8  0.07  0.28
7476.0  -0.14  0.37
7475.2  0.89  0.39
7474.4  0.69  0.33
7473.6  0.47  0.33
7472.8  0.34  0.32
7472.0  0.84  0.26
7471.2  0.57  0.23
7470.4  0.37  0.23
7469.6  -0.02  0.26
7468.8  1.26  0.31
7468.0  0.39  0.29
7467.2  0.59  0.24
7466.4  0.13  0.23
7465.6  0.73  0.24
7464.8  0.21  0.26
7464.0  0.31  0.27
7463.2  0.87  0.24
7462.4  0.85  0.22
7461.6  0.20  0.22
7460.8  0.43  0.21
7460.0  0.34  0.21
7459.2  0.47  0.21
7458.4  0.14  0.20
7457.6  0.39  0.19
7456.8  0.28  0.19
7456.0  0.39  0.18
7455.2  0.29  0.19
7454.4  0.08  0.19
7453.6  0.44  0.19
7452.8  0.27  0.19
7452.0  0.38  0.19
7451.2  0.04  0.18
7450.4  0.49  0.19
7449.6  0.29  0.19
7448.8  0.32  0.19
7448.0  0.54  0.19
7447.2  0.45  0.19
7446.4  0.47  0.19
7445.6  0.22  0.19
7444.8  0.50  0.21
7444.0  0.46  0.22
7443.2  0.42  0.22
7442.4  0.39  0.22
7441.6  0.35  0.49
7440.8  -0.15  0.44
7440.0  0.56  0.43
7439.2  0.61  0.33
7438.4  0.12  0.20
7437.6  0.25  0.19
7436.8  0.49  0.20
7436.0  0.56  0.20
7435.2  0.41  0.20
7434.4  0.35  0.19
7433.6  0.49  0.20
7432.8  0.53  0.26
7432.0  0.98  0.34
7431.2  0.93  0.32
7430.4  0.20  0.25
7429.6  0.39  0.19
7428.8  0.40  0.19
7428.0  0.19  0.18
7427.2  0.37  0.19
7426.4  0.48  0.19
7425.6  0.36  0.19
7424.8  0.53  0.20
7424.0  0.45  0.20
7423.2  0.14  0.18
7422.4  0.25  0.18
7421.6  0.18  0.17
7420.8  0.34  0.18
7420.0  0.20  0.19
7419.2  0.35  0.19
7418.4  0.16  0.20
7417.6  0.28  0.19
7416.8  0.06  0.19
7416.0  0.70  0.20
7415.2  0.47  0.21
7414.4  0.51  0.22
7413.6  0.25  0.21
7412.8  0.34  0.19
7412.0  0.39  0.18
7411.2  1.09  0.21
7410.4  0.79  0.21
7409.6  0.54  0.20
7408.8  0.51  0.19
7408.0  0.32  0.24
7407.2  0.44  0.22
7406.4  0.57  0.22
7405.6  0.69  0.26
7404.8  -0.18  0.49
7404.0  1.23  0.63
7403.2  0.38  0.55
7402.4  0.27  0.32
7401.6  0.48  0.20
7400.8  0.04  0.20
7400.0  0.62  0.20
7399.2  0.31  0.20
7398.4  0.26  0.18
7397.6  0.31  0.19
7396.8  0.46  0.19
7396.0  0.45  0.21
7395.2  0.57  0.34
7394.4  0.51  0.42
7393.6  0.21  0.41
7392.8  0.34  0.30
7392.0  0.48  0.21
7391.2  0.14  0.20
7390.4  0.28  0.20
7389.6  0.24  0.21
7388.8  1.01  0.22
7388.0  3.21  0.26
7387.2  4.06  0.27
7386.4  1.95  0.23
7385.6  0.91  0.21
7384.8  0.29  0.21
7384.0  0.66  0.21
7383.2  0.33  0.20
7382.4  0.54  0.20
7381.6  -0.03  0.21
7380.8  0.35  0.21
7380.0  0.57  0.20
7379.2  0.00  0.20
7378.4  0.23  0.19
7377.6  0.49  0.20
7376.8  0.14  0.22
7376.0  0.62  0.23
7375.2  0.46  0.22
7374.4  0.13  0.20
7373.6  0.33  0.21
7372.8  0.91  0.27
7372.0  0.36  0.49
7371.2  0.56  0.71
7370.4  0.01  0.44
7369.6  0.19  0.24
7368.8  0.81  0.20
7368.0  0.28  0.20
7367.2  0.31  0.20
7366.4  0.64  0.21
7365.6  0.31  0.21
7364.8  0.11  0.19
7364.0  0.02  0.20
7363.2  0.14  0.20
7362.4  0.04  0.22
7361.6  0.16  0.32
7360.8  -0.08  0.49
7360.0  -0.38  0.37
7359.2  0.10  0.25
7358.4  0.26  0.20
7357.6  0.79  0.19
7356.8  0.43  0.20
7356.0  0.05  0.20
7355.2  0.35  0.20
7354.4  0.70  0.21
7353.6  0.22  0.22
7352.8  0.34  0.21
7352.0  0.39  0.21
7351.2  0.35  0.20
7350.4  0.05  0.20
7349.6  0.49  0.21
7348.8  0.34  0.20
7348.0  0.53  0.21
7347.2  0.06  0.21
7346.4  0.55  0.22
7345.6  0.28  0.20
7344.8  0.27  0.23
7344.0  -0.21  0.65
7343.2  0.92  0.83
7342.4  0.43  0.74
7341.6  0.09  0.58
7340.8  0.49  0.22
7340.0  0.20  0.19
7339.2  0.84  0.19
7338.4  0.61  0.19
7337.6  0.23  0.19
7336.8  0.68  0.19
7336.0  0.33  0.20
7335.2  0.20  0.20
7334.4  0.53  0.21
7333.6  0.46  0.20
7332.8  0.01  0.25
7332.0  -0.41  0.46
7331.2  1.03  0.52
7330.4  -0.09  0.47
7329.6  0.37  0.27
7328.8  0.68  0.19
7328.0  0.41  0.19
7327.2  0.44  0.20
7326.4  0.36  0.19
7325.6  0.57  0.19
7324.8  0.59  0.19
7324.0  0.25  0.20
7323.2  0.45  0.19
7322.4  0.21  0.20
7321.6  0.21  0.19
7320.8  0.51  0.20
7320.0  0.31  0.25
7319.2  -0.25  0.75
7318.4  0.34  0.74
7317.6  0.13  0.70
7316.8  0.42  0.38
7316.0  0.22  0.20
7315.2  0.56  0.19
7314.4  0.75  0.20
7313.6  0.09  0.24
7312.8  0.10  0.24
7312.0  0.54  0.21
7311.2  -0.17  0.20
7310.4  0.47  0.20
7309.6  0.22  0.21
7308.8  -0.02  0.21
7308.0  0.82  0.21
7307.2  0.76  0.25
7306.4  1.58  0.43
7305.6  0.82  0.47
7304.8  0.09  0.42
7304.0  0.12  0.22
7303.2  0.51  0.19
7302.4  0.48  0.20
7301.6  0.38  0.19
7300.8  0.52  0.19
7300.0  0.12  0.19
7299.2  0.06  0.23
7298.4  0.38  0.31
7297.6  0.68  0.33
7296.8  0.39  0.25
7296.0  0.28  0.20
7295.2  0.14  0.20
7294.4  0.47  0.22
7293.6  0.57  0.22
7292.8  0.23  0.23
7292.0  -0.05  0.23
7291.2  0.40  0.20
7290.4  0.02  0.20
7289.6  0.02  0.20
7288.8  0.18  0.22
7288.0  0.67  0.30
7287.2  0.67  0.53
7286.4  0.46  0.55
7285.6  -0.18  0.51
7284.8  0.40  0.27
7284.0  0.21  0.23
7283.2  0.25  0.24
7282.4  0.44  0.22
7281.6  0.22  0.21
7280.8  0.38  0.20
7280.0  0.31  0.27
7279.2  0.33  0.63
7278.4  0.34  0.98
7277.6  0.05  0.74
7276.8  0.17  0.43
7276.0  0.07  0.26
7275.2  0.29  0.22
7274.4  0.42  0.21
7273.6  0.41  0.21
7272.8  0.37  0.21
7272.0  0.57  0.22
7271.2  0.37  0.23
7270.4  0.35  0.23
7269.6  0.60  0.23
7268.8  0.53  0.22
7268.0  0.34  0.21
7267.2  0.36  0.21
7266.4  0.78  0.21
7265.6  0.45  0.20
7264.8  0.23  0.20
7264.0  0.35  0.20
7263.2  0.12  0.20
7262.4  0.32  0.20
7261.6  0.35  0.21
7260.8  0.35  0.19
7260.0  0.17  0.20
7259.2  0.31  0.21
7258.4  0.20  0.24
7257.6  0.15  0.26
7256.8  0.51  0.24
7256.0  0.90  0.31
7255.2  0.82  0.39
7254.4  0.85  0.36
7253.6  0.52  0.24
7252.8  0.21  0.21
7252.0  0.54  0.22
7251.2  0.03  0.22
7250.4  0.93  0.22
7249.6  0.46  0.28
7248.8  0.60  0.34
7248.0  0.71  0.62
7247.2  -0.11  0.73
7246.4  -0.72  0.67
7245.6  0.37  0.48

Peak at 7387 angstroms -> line H-alpha 6563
